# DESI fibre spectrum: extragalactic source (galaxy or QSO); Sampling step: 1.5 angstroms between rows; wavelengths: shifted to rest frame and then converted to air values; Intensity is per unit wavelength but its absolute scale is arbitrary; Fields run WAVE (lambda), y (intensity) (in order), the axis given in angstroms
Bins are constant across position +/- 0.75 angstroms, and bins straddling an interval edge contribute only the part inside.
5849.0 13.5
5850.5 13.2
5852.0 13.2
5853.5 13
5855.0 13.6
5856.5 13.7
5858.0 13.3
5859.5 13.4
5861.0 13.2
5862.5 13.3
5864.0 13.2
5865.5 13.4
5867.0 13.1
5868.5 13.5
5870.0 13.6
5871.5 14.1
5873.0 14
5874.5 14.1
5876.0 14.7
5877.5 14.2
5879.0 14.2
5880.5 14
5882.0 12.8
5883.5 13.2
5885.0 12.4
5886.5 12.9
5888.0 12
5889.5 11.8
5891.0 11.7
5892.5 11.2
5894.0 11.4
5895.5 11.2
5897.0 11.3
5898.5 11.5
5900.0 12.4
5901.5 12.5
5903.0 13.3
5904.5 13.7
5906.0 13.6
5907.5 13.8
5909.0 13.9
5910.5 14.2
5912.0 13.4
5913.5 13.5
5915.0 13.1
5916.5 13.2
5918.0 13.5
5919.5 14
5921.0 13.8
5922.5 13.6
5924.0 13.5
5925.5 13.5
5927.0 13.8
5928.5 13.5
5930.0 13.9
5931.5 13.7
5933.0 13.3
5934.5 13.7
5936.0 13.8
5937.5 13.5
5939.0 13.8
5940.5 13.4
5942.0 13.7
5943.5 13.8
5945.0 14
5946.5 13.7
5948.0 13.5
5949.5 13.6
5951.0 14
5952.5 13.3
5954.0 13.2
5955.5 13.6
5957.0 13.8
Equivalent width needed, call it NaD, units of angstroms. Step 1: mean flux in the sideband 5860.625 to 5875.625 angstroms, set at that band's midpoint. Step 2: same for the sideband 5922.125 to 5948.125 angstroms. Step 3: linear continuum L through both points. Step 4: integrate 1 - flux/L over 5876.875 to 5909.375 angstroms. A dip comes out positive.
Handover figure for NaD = 2.3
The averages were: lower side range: 13.6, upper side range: 13.7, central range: 12.7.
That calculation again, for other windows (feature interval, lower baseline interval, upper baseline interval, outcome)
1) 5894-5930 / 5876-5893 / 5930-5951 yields 0.2 angstroms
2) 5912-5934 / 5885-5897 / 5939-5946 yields -1.0 angstroms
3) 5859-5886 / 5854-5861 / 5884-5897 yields -1.9 angstroms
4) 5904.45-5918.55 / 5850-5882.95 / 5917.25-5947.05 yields 0.1 angstroms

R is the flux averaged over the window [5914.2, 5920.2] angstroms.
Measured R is 13.4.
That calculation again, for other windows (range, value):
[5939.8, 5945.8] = 13.7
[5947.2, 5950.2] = 13.6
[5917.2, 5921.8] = 13.8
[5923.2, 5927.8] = 13.6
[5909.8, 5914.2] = 13.7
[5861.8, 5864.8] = 13.3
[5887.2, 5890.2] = 11.9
